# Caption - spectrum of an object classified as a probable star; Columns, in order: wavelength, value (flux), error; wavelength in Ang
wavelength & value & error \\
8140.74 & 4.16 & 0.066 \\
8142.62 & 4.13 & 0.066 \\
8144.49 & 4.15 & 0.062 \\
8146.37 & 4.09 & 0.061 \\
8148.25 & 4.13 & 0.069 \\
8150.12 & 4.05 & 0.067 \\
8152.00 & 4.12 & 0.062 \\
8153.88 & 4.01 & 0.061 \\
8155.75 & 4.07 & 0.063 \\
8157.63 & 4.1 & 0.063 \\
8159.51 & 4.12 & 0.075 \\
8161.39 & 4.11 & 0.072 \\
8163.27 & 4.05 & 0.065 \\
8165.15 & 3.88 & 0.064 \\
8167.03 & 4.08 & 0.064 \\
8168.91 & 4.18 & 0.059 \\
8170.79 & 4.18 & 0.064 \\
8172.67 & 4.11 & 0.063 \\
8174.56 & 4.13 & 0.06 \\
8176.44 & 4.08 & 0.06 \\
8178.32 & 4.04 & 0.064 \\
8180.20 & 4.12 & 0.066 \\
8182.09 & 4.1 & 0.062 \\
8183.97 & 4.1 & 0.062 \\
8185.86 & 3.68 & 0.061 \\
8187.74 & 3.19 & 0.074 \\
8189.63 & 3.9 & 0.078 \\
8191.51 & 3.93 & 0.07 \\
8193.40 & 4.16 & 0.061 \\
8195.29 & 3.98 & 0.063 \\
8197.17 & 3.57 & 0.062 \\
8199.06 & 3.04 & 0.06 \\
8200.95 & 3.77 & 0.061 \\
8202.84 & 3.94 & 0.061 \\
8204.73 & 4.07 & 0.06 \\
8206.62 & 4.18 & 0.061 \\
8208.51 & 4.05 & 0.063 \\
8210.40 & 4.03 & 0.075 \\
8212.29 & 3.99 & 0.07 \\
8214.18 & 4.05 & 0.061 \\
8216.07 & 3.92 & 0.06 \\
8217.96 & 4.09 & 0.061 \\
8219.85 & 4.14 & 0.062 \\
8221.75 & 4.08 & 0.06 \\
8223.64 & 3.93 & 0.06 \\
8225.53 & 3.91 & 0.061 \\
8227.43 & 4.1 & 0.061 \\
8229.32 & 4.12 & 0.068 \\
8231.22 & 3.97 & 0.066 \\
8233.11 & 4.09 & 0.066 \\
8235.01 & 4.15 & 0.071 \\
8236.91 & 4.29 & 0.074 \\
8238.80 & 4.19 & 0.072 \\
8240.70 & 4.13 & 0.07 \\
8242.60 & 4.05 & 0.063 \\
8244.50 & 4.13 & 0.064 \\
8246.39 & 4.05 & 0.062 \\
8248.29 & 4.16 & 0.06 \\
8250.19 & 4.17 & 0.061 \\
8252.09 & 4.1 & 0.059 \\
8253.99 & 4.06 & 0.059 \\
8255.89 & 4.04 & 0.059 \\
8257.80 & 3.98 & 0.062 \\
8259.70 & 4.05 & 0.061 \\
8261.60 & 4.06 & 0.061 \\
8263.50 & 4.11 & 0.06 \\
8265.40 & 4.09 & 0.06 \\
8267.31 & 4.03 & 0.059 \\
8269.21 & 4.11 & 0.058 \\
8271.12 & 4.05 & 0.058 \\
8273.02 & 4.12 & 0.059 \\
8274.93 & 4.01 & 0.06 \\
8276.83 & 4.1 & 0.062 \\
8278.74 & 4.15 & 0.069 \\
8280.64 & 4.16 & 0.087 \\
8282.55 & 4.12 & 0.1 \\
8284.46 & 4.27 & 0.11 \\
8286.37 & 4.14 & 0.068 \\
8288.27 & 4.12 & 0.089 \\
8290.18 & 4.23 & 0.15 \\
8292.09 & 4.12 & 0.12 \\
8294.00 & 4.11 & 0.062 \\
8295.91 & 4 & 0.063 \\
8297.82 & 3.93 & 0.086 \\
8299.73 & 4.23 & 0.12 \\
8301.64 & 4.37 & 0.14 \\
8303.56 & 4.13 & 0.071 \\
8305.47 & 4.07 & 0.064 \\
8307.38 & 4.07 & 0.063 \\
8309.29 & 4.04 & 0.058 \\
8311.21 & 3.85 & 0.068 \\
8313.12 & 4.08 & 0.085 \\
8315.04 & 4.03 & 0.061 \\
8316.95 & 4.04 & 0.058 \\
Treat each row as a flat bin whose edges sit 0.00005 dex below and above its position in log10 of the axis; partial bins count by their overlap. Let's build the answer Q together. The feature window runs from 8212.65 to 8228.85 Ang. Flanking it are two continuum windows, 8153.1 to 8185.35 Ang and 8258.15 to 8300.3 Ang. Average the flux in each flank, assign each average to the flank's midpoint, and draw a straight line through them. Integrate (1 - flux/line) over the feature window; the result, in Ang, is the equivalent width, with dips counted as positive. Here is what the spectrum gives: 0.25 Ang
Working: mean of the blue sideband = 4.08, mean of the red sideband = 4.1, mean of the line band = 4.03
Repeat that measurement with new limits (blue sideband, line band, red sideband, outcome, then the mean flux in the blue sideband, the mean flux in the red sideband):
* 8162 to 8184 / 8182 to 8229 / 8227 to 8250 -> 2.17 Ang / 4.09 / 4.12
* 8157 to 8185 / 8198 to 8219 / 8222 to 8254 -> 0.89 Ang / 4.09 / 4.1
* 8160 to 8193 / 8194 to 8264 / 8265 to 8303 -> 0.65 Ang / 4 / 4.12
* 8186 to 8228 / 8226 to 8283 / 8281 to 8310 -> -1.00 Ang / 3.9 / 4.13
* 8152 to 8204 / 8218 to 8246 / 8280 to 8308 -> -0.36 Ang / 3.95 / 4.14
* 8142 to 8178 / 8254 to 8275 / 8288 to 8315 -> 0.16 Ang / 4.09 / 4.09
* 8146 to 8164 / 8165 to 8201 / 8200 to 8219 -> 1.18 Ang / 4.09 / 4.01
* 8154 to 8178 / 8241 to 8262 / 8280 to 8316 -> 0.11 Ang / 4.09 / 4.11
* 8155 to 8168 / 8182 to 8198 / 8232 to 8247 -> 0.99 Ang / 4.06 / 4.14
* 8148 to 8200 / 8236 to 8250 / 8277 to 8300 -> -0.27 Ang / 3.97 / 4.13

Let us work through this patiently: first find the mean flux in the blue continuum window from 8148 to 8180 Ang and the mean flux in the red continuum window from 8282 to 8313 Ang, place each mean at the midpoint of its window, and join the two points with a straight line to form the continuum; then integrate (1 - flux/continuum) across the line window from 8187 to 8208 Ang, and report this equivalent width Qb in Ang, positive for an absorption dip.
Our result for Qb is 1.47 Ang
